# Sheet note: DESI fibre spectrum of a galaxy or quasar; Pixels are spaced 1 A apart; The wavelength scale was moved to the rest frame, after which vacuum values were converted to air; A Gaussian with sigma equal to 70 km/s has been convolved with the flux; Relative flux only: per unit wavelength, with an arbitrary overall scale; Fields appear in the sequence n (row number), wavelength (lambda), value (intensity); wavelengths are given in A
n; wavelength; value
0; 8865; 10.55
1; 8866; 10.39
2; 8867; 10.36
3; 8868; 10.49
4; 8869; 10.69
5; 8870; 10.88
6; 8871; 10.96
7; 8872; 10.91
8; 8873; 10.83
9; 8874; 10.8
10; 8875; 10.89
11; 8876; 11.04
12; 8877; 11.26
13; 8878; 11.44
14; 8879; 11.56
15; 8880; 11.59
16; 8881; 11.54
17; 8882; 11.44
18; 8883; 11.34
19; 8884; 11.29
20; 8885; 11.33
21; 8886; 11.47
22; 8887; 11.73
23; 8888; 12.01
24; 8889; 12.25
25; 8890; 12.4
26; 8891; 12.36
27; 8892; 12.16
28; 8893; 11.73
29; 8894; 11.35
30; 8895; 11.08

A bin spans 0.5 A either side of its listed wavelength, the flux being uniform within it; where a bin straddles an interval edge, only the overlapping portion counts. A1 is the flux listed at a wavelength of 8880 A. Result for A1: 11.59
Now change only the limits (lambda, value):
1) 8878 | 11.44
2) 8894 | 11.35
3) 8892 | 12.16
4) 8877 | 11.26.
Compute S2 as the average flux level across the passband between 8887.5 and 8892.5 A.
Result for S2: 12.2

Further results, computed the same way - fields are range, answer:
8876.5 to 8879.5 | 11.4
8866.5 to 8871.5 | 10.7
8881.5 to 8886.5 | 11.4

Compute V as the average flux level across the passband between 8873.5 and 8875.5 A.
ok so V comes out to 10.8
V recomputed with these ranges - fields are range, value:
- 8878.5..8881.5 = 11.6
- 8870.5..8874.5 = 10.9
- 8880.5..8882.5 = 11.5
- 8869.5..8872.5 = 10.9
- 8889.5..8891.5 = 12.4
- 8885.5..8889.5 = 11.9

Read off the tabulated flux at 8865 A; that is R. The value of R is 10.55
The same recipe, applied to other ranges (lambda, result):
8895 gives 11.08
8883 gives 11.34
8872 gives 10.91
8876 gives 11.04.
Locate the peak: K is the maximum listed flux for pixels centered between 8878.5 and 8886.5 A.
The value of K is 11.59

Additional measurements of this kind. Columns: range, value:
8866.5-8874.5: 10.96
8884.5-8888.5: 12.01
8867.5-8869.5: 10.69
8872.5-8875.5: 10.89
